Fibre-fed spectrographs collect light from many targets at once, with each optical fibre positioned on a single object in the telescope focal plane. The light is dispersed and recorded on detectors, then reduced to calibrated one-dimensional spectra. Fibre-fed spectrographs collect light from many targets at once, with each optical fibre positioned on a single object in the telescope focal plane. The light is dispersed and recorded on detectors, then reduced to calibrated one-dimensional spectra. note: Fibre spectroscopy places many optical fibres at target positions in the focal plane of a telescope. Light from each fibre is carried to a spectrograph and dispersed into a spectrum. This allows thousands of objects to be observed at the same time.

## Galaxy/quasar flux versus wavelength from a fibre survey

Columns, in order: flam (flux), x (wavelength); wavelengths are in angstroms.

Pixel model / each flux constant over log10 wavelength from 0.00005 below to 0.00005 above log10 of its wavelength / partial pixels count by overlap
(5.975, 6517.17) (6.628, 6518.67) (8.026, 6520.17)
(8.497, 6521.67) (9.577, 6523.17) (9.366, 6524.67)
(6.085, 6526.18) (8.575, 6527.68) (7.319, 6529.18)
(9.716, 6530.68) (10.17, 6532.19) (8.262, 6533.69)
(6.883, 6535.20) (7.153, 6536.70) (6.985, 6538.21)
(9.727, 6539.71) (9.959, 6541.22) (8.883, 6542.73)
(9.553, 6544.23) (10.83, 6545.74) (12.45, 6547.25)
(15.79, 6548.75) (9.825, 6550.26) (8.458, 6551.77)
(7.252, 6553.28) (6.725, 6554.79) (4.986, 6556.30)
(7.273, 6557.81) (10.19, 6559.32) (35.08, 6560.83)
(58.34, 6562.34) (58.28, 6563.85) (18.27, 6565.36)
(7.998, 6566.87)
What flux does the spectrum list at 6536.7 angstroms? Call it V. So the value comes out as 7.153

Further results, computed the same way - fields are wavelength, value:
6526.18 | 6.085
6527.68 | 8.575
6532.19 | 10.17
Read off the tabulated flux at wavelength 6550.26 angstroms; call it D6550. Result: 9.825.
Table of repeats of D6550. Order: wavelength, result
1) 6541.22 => 9.959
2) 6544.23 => 9.553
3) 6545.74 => 10.83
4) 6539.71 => 9.727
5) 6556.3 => 4.986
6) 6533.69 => 8.262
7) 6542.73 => 8.883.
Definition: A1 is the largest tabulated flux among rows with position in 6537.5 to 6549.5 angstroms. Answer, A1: 15.79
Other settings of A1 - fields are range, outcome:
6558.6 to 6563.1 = 58.34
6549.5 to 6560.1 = 10.19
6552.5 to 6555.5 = 7.252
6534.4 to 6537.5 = 7.153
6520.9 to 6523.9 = 9.577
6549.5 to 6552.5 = 9.825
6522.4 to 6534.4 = 10.17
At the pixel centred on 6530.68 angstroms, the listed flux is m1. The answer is 9.716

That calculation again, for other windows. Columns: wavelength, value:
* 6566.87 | 7.998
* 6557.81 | 7.273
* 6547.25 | 12.45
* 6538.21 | 6.985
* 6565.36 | 18.27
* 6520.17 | 8.026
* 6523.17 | 9.577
